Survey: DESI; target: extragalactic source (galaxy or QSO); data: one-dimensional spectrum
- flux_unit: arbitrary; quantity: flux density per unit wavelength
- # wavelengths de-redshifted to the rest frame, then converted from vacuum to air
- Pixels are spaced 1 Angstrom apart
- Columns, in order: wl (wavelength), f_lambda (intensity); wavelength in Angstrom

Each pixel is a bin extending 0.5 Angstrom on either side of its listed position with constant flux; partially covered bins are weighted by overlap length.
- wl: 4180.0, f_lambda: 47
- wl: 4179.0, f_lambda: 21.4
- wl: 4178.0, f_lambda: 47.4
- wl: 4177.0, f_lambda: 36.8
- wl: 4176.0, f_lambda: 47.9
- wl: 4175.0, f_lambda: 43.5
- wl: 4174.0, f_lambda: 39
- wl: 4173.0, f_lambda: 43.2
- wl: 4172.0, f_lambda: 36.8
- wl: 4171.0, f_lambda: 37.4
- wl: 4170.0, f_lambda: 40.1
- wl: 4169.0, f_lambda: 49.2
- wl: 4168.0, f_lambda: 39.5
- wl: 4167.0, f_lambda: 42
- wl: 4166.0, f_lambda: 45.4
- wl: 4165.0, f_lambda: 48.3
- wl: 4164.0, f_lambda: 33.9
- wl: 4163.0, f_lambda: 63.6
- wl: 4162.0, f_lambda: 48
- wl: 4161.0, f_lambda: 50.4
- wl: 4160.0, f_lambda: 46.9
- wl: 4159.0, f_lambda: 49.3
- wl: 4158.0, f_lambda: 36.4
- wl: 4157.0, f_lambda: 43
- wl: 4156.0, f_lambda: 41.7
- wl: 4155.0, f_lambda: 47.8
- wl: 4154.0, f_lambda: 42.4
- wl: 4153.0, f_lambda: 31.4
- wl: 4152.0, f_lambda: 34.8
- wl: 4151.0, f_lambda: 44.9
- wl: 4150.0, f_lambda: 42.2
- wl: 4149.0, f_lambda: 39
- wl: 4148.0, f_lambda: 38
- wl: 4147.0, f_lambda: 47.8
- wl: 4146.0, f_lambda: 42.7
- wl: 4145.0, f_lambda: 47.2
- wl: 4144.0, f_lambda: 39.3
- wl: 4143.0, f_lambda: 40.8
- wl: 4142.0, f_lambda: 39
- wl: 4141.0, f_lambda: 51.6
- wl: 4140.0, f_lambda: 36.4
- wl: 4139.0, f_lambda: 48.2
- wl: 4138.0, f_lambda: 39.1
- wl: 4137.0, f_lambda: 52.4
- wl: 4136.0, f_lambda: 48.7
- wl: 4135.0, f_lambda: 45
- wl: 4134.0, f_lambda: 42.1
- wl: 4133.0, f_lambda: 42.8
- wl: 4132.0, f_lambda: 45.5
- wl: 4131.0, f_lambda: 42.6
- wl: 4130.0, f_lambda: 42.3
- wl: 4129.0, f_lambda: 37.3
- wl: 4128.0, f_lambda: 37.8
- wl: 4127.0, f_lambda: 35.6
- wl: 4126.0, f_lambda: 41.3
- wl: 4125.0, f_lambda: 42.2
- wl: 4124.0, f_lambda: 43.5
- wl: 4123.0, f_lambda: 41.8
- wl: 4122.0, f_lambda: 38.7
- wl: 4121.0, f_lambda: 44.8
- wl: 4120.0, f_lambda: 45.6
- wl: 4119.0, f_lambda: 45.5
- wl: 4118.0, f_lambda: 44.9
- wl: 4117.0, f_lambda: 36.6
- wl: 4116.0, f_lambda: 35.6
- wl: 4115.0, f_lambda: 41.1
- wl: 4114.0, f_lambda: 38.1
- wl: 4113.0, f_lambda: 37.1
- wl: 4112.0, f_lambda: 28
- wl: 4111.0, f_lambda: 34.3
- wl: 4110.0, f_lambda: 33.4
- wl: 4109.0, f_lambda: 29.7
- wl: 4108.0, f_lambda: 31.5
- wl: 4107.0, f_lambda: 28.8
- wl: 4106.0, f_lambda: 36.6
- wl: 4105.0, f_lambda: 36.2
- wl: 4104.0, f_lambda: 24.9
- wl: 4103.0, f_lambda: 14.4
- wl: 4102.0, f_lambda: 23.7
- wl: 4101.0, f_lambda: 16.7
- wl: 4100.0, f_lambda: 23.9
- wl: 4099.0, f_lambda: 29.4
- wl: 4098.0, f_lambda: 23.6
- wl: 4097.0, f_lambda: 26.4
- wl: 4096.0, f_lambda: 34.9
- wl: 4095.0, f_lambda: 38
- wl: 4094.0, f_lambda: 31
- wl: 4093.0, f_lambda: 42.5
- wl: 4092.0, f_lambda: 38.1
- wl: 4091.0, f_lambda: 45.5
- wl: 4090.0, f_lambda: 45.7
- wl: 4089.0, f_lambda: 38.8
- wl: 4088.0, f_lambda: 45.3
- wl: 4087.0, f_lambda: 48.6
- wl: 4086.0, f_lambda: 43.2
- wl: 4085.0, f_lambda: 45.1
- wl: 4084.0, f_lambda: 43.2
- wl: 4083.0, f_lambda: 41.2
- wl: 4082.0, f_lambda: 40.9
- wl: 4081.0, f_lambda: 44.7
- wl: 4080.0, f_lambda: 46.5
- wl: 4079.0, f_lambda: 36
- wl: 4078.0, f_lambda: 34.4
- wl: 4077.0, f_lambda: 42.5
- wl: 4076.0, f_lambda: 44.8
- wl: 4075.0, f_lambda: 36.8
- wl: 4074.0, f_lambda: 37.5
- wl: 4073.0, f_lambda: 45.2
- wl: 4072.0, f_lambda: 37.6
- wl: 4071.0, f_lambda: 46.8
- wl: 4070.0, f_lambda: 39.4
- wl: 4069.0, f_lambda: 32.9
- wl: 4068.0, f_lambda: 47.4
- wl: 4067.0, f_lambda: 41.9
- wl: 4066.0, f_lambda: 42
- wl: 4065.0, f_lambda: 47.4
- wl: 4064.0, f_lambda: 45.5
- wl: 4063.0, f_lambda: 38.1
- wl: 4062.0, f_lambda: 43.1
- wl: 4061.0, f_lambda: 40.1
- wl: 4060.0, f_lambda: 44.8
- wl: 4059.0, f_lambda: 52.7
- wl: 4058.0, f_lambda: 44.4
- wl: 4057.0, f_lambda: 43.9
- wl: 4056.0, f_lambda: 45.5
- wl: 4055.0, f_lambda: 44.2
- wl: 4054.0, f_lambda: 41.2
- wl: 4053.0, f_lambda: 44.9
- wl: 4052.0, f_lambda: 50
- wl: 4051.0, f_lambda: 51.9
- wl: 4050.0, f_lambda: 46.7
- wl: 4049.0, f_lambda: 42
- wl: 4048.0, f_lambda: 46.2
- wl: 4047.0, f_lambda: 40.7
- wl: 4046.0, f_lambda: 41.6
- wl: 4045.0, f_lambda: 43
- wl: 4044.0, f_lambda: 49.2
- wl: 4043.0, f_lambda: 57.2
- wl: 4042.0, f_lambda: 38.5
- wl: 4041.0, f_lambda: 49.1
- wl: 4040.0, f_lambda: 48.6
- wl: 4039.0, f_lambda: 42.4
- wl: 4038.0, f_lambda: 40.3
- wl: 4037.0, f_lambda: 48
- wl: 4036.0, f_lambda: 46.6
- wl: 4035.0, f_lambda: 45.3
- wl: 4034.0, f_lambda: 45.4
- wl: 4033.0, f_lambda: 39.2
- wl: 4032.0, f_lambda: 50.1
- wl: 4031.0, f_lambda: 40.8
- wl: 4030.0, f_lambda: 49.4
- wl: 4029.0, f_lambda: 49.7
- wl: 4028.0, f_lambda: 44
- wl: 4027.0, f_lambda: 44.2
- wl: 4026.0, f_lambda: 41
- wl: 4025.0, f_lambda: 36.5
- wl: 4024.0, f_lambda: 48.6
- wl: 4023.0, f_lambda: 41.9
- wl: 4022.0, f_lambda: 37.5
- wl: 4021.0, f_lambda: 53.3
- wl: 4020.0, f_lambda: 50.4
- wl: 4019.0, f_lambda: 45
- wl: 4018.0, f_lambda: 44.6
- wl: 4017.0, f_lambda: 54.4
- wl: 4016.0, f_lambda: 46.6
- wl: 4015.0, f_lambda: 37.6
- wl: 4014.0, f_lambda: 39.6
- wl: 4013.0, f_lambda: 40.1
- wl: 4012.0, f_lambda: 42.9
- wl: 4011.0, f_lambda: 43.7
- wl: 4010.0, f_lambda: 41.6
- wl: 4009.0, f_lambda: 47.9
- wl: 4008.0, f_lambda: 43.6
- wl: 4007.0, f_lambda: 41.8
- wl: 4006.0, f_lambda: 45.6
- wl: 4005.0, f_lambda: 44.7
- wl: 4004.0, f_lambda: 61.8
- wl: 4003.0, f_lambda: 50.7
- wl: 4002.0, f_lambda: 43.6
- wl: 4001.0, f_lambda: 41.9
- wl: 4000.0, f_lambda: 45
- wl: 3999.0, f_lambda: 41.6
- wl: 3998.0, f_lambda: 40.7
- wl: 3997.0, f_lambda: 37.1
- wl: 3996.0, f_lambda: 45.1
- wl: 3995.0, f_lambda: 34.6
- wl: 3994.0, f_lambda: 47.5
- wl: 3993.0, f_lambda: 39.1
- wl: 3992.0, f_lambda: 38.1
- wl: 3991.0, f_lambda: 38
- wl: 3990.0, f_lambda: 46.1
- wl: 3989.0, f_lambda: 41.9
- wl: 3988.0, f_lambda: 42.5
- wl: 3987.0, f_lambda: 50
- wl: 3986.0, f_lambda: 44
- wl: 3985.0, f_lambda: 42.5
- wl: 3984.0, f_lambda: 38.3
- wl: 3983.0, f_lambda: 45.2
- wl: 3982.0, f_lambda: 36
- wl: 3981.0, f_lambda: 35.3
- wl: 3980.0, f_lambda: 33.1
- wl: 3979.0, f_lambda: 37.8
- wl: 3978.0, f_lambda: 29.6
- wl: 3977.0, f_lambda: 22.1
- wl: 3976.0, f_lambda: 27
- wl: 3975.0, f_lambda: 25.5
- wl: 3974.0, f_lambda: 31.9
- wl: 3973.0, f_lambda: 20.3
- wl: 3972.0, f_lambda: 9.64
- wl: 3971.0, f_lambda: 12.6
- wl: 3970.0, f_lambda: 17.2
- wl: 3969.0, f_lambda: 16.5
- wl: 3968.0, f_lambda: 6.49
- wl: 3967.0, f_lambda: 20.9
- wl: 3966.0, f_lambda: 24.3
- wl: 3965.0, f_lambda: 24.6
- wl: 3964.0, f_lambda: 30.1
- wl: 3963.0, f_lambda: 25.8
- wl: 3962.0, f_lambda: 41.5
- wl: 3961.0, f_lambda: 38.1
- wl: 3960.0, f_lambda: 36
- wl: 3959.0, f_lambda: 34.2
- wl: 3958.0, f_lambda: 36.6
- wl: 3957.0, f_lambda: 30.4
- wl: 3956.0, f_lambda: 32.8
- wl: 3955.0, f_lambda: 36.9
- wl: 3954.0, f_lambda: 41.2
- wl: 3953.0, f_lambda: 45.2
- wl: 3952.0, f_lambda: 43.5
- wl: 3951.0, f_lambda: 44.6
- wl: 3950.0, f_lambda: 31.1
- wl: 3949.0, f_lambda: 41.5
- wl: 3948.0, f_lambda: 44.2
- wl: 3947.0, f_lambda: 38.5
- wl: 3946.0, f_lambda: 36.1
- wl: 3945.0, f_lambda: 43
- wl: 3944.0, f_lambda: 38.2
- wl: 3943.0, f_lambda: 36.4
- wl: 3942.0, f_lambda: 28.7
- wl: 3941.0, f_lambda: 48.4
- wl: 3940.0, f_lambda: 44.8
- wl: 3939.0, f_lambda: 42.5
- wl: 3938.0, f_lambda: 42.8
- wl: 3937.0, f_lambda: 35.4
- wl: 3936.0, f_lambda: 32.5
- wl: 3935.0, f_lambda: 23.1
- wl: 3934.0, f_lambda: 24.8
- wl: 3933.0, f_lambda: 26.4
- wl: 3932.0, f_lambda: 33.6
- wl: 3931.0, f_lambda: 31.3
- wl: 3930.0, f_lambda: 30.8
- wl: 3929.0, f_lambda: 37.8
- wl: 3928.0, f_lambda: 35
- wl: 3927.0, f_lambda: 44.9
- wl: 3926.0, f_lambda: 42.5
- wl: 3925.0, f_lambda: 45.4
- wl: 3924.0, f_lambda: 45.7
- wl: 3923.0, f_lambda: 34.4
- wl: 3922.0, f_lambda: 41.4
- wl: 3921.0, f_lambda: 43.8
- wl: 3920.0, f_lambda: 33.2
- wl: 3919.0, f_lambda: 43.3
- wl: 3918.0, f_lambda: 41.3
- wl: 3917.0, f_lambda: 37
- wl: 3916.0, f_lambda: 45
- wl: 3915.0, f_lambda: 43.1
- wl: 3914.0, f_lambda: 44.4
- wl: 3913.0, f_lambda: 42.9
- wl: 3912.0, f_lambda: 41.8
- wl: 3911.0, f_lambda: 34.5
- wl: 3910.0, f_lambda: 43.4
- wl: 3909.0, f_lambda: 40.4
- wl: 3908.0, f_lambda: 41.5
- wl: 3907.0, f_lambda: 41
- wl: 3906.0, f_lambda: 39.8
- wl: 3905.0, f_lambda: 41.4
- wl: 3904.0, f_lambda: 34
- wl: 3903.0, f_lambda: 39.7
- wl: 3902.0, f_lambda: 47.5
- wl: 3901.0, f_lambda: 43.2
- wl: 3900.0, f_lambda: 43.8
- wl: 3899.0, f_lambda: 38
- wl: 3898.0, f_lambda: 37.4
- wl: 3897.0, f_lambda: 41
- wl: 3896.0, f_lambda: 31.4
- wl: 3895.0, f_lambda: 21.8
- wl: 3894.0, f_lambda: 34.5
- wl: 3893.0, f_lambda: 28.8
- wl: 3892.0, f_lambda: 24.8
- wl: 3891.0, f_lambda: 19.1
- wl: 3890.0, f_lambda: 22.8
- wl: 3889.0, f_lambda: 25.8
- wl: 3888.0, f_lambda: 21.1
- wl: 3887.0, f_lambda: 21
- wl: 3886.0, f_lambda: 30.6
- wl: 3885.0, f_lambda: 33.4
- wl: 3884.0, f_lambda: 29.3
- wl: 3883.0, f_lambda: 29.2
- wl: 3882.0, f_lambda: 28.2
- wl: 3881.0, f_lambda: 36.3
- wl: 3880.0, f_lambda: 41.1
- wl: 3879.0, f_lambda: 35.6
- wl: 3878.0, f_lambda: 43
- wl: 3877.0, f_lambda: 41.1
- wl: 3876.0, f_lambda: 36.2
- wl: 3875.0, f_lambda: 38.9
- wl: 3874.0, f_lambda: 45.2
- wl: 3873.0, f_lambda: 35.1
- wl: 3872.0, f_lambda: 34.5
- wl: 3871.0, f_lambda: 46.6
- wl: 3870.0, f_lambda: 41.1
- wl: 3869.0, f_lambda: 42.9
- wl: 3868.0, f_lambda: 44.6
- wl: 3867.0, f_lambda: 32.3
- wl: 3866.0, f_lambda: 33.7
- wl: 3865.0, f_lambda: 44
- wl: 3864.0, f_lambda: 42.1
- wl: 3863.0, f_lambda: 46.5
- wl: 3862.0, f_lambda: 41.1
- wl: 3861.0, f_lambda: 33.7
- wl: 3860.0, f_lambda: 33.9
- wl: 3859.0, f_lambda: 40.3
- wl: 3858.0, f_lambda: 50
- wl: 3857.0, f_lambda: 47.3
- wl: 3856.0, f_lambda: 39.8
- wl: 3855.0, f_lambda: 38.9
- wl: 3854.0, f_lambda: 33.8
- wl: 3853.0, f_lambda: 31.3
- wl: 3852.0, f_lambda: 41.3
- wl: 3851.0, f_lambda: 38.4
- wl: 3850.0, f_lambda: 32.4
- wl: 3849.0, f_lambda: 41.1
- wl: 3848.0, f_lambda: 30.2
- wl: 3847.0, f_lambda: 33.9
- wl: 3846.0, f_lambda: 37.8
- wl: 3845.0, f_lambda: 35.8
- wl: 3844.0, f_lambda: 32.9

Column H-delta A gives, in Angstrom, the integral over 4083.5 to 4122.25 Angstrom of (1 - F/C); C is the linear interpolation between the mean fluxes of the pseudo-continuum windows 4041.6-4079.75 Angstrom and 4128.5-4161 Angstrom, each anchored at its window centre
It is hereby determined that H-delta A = 6.8 Angstrom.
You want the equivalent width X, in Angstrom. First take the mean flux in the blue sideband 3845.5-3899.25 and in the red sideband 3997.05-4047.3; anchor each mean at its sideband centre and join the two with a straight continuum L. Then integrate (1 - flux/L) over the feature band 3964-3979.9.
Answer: 7.4 Angstrom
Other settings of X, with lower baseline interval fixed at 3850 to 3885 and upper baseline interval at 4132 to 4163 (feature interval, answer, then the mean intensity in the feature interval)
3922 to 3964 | 2.9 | 37.2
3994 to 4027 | -2.4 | 44.1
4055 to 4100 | 1.6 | 40.8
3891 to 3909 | 1.2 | 36.6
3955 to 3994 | 8.3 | 31.9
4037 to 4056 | -1.7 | 45.5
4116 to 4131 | 0.7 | 41.1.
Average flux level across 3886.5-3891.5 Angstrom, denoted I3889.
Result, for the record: 22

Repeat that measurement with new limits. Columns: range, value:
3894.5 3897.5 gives 31.4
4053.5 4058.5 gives 43.8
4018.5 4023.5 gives 45.6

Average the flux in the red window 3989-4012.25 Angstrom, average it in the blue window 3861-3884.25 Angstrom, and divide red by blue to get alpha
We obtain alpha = 1.13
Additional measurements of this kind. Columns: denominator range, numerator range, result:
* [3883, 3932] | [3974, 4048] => 1.17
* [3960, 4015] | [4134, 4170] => 1.21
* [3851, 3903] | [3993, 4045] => 1.24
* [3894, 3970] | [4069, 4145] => 1.05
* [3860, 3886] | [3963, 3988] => 0.75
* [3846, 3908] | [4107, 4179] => 1.14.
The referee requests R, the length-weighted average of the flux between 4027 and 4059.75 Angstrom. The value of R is 45.7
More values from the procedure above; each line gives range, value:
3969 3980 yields 23.5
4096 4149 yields 37.7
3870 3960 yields 36.9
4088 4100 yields 35.7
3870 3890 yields 34.2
